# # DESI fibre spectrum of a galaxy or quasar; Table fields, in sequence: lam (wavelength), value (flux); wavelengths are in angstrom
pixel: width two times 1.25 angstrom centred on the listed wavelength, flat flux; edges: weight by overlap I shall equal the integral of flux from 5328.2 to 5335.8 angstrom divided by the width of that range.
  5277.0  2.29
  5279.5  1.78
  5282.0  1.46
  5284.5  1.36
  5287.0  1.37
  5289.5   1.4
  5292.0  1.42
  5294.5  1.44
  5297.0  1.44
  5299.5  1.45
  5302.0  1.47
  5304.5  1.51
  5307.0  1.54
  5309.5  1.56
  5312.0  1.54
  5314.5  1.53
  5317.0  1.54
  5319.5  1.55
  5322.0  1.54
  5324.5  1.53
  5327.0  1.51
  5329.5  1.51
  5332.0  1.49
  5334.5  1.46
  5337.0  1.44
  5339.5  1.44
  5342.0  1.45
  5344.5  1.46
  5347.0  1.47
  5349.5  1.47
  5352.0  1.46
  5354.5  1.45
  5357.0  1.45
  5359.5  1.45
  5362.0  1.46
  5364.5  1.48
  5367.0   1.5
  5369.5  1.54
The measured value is 1.49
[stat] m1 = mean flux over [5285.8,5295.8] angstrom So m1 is 1.41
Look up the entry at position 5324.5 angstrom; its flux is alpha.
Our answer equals 1.53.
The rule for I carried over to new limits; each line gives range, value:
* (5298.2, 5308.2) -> 1.49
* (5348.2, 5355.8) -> 1.46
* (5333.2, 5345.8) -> 1.45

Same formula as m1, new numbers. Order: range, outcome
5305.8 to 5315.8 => 1.54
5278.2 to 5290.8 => 1.48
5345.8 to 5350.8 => 1.47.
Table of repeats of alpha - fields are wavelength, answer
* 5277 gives 2.29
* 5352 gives 1.46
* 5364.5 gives 1.48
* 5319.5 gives 1.55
